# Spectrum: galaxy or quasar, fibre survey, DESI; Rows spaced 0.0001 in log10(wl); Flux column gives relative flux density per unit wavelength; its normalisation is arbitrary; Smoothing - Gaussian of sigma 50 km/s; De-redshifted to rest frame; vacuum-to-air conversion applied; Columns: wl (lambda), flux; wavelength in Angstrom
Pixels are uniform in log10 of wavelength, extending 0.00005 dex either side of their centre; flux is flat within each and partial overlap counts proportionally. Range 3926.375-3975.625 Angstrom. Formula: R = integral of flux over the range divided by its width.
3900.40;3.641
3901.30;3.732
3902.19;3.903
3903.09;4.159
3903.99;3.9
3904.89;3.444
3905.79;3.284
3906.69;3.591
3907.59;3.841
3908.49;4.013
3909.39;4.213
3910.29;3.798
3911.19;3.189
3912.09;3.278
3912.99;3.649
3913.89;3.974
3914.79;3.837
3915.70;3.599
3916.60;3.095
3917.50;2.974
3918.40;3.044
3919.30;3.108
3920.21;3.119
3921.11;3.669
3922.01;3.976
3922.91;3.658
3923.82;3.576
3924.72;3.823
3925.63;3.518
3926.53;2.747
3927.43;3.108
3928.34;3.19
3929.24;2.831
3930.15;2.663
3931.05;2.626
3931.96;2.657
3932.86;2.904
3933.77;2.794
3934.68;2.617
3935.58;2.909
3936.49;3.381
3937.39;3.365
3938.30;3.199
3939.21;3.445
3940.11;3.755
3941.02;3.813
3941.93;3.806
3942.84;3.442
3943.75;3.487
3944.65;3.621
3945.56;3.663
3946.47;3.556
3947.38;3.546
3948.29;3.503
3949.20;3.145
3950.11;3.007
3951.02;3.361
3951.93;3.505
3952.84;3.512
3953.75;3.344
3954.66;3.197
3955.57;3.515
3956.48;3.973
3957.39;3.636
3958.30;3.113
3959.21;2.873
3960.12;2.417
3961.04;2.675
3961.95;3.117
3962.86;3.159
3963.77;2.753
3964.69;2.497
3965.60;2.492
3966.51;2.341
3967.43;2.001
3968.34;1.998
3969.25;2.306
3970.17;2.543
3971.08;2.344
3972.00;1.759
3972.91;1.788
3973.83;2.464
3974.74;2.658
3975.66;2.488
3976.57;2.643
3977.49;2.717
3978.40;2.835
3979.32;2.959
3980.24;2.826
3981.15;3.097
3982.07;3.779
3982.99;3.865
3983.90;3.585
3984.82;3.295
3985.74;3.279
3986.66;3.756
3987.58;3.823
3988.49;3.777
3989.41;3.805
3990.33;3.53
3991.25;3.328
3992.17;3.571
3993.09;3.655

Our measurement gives 3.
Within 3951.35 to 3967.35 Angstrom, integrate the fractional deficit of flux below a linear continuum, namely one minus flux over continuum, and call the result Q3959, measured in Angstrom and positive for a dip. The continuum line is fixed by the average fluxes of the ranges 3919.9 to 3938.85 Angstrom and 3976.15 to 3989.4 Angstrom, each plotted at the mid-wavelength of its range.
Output 1.0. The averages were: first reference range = 3.16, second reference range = 3.32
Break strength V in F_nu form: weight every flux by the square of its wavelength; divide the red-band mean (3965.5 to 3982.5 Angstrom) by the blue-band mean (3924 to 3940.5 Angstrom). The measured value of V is 0.84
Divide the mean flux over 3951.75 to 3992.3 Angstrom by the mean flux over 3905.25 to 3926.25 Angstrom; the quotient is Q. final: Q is 0.84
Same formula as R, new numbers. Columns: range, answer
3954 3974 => 2.69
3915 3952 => 3.29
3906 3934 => 3.36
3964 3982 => 2.49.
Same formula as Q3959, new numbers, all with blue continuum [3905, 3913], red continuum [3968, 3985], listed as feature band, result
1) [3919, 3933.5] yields 0.9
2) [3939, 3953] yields -1.6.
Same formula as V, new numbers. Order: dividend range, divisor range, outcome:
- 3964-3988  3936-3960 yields 0.82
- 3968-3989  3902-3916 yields 0.81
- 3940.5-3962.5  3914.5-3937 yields 1.08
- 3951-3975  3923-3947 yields 0.87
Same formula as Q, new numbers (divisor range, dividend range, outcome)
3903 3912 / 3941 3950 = 0.95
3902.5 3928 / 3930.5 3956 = 0.93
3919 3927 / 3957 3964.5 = 0.85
